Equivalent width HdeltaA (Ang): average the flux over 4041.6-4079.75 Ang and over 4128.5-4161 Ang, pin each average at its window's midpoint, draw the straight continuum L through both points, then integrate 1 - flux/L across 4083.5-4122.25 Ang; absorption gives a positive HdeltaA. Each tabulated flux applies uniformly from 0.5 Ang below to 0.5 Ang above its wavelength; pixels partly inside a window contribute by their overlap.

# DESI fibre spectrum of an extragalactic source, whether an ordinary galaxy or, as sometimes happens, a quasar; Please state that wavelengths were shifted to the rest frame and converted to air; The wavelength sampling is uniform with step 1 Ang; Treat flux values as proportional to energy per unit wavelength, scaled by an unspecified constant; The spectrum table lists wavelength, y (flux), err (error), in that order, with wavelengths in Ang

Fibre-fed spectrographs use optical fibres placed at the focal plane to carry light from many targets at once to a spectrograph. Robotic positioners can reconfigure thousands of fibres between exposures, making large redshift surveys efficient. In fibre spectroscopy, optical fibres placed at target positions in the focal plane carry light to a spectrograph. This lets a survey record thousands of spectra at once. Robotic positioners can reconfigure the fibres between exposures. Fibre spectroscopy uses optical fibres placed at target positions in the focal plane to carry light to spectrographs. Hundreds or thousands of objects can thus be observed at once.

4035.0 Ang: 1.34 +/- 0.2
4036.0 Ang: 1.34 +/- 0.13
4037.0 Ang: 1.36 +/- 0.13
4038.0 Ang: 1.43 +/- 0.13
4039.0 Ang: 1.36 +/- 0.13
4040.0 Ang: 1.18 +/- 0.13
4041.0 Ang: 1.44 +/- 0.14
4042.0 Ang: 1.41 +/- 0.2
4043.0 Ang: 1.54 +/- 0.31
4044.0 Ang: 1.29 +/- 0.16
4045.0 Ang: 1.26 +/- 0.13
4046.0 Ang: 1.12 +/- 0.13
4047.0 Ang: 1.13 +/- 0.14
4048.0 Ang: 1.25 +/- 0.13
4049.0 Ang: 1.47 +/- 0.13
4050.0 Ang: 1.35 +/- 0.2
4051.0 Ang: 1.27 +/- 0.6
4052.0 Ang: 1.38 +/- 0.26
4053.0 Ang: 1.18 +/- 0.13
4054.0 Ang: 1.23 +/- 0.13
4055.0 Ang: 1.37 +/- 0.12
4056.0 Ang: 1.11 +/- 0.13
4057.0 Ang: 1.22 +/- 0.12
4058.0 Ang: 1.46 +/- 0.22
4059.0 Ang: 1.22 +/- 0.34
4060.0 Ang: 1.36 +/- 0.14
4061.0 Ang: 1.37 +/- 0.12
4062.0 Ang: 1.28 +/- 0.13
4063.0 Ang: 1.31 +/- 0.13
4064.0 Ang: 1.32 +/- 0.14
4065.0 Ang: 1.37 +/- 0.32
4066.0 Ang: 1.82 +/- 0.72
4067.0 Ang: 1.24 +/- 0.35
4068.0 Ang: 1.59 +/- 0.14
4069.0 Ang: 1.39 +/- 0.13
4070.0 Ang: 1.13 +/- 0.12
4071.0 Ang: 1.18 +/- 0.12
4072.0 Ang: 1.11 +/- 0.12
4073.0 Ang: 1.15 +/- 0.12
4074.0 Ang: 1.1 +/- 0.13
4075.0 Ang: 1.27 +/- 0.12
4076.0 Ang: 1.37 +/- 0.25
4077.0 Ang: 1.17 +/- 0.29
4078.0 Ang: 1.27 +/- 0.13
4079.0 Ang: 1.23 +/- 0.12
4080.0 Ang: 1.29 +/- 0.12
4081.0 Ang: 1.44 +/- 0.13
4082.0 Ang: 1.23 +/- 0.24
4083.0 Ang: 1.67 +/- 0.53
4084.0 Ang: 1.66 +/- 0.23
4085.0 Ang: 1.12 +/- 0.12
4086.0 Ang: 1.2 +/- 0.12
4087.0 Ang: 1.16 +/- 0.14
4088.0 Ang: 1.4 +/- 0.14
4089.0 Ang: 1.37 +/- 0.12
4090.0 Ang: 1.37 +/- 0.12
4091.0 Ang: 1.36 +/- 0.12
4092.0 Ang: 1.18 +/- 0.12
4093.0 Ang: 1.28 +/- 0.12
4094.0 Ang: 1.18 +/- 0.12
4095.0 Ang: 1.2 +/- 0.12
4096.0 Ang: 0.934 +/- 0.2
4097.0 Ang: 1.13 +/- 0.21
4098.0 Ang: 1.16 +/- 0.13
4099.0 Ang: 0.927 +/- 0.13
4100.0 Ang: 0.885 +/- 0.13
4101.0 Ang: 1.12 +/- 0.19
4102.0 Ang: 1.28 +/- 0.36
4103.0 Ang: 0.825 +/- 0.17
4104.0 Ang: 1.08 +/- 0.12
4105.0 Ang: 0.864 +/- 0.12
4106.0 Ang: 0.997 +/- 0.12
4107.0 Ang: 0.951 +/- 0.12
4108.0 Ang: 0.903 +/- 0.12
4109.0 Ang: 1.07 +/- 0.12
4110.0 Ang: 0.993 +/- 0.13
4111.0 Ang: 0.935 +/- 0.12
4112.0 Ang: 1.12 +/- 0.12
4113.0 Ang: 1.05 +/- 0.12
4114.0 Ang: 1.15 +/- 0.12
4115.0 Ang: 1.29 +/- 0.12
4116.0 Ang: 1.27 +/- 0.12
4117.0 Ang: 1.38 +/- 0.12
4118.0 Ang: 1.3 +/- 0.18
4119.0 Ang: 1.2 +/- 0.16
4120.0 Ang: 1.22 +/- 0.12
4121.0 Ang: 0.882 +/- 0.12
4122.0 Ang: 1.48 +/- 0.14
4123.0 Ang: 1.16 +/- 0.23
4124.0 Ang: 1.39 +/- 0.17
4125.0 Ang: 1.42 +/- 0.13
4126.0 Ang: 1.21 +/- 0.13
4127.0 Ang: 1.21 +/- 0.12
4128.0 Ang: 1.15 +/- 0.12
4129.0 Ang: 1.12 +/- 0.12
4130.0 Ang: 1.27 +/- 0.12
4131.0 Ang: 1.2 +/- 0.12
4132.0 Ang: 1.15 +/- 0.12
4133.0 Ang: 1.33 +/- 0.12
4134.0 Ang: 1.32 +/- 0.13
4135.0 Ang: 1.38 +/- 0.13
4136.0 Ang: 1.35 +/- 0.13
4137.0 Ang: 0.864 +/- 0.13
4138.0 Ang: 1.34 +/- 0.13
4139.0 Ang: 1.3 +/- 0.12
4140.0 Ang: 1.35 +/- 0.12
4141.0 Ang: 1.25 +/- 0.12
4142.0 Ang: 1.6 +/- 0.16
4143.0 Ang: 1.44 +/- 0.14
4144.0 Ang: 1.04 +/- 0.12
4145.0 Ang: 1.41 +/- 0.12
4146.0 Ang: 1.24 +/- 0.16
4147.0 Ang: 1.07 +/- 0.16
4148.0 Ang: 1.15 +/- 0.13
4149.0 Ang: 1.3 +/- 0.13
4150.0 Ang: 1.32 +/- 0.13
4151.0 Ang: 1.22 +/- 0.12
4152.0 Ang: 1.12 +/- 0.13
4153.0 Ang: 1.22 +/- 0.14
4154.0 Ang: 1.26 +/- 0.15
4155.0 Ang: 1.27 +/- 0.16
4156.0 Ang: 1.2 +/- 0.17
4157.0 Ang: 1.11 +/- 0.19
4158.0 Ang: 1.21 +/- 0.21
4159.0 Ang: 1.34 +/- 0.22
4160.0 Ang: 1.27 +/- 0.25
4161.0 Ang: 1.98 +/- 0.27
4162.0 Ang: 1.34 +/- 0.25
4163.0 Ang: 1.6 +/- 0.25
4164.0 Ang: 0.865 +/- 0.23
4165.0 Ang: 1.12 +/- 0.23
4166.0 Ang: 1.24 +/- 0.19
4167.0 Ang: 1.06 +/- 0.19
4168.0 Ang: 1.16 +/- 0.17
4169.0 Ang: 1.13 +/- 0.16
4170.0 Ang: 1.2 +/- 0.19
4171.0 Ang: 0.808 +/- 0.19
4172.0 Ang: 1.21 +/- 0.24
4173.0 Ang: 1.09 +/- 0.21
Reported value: 4.0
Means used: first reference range 1.3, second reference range 1.26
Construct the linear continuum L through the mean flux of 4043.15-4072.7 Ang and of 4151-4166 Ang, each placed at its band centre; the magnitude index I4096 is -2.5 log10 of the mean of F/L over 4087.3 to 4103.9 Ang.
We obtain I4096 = 0.12 mag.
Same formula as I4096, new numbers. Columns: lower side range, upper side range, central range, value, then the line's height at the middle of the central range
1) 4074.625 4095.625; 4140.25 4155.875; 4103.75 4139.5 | 0.091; 1.28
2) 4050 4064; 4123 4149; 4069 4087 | 0.012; 1.28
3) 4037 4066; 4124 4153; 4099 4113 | 0.267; 1.28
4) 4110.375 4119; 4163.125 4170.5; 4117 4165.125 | -0.093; 1.16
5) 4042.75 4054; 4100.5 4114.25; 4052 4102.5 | -0.101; 1.16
